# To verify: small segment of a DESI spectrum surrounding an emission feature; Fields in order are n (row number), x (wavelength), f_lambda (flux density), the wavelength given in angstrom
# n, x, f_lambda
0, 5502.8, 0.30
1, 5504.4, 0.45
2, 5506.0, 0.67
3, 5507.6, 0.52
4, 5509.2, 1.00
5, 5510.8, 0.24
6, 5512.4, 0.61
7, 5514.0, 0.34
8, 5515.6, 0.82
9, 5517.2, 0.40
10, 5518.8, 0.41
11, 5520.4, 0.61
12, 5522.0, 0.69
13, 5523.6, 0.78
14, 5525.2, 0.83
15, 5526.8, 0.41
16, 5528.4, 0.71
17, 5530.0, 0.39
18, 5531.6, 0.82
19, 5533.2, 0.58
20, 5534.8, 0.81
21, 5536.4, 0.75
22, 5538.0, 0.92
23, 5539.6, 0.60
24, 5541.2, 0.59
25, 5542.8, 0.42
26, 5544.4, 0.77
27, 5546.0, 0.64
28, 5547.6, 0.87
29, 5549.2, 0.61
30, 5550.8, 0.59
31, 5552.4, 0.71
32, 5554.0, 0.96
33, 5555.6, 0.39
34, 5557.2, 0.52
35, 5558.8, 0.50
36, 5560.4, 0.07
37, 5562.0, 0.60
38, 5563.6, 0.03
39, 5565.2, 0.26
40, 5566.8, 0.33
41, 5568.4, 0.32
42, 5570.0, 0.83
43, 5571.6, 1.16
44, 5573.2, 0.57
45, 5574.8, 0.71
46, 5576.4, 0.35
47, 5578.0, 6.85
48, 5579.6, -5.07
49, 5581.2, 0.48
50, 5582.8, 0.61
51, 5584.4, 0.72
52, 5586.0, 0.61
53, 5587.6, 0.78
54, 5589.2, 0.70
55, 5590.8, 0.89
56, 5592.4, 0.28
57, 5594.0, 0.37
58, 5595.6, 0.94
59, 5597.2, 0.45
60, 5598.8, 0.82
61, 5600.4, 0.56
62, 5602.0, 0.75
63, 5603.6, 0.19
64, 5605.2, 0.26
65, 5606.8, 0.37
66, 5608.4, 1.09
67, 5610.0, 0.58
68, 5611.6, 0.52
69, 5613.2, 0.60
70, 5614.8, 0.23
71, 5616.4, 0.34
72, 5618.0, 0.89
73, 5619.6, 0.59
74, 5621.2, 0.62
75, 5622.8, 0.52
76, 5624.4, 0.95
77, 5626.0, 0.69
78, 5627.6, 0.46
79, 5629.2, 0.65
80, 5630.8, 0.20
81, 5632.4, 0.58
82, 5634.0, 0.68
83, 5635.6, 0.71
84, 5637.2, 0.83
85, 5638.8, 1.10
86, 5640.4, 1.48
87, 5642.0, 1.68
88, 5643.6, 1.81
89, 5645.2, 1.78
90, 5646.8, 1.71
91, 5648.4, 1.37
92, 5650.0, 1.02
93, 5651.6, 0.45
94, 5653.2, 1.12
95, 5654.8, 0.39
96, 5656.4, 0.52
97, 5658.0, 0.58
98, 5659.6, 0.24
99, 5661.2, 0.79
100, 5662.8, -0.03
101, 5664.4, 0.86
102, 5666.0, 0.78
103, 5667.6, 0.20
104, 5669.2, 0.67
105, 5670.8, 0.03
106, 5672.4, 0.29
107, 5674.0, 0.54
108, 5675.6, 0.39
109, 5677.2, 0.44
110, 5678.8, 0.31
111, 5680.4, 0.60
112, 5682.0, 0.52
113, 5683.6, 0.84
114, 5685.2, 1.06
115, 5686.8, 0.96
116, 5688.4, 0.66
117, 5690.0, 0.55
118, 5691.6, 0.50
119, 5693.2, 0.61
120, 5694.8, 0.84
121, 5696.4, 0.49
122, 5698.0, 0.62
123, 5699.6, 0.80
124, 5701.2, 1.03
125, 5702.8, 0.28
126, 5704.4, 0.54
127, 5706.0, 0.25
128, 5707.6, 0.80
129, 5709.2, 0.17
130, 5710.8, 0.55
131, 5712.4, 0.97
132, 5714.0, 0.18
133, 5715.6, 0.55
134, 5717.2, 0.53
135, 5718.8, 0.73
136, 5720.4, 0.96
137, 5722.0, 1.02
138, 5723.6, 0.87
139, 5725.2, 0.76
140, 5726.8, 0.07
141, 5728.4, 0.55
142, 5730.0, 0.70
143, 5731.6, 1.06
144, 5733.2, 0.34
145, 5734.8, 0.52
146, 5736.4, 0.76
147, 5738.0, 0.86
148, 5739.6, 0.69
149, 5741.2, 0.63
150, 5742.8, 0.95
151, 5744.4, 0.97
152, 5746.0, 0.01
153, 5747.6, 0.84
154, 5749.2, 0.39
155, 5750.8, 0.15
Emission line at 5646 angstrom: [O II]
